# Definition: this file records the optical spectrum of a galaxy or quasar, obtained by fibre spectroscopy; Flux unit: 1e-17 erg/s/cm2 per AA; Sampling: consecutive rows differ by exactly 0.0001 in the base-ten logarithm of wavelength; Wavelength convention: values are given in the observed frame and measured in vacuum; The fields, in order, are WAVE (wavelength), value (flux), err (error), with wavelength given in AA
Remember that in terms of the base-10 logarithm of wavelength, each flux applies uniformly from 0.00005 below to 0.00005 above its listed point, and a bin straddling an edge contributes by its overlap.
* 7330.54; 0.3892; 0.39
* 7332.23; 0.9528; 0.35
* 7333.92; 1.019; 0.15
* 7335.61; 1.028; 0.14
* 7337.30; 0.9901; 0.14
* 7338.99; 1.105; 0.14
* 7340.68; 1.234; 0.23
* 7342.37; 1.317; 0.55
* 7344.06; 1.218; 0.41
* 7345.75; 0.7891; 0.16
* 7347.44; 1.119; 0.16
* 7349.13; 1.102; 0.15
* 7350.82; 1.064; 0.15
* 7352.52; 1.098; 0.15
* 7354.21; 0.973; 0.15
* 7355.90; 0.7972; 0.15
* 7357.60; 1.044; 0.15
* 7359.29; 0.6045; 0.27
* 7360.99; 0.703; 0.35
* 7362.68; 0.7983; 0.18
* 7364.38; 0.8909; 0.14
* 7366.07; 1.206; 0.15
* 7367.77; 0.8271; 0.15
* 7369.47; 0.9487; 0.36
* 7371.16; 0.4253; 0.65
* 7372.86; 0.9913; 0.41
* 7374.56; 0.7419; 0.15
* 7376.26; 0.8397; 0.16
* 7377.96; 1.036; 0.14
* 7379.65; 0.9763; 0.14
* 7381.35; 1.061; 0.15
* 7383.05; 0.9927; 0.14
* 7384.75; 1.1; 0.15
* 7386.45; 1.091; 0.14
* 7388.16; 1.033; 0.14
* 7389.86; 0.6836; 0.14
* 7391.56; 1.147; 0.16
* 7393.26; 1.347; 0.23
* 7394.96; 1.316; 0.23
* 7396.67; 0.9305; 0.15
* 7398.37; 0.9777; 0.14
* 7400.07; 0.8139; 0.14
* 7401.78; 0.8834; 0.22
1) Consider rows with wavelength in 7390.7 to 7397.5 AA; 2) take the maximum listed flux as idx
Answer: 1.347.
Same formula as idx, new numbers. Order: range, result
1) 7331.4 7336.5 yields 1.028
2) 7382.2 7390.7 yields 1.1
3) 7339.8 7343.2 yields 1.317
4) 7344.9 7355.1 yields 1.119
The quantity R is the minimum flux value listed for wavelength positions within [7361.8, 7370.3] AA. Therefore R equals 0.7983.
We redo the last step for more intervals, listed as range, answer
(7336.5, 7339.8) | 0.9901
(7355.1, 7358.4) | 0.7972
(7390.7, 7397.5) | 0.9305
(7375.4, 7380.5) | 0.8397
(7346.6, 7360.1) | 0.6045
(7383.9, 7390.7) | 0.6836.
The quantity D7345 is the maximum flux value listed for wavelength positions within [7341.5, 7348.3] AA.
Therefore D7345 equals 1.317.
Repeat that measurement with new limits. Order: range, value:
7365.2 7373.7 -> 1.206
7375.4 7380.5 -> 1.036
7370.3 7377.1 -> 0.9913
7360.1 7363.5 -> 0.7983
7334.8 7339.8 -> 1.105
